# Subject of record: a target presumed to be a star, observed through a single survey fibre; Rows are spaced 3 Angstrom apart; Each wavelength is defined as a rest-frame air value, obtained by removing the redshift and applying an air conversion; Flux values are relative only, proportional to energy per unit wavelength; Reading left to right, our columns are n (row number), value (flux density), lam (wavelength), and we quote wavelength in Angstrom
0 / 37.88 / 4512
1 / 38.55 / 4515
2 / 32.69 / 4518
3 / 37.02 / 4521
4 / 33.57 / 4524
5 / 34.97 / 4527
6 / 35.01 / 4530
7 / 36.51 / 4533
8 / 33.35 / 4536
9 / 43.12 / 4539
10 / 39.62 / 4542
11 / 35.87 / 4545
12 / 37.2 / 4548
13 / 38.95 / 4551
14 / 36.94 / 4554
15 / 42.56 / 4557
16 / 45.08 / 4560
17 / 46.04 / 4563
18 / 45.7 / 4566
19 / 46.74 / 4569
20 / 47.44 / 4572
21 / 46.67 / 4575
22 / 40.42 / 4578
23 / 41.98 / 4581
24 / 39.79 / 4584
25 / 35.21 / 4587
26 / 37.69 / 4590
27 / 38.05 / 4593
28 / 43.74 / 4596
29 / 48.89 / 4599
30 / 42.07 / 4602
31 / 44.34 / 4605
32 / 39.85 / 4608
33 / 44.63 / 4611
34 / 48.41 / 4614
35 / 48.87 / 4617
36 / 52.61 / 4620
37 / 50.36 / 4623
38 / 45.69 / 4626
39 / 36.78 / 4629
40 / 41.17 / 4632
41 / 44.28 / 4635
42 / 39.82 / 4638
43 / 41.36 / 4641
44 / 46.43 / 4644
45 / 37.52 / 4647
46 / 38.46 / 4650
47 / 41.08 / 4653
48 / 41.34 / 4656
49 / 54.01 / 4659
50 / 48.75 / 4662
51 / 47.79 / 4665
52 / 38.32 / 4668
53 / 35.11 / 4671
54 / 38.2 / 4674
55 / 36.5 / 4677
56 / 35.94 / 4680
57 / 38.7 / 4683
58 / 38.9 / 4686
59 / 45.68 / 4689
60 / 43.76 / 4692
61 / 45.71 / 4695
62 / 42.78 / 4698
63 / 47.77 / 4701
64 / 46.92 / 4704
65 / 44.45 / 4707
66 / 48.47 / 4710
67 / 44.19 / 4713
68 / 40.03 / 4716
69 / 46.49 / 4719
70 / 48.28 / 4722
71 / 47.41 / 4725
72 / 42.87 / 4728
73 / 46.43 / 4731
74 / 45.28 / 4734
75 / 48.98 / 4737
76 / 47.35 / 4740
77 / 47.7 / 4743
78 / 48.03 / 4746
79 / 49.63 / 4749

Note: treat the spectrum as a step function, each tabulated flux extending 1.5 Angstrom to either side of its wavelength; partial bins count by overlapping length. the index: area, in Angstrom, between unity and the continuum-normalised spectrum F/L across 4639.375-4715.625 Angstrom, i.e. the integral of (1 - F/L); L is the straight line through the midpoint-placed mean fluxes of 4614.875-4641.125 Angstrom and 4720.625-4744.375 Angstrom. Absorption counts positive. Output 5.1 Angstrom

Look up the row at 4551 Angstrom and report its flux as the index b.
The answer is 38.95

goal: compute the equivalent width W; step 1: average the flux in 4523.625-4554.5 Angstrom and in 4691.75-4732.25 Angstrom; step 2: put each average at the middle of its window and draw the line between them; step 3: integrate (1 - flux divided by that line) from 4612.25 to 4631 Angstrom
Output -2.7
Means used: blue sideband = 36.9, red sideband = 45.4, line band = 46.9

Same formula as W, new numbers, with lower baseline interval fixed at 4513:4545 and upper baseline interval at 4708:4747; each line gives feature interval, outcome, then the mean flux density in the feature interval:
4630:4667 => -0.9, 43.3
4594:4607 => -1.4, 44.3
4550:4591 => -4.1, 42.3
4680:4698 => 0.9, 42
